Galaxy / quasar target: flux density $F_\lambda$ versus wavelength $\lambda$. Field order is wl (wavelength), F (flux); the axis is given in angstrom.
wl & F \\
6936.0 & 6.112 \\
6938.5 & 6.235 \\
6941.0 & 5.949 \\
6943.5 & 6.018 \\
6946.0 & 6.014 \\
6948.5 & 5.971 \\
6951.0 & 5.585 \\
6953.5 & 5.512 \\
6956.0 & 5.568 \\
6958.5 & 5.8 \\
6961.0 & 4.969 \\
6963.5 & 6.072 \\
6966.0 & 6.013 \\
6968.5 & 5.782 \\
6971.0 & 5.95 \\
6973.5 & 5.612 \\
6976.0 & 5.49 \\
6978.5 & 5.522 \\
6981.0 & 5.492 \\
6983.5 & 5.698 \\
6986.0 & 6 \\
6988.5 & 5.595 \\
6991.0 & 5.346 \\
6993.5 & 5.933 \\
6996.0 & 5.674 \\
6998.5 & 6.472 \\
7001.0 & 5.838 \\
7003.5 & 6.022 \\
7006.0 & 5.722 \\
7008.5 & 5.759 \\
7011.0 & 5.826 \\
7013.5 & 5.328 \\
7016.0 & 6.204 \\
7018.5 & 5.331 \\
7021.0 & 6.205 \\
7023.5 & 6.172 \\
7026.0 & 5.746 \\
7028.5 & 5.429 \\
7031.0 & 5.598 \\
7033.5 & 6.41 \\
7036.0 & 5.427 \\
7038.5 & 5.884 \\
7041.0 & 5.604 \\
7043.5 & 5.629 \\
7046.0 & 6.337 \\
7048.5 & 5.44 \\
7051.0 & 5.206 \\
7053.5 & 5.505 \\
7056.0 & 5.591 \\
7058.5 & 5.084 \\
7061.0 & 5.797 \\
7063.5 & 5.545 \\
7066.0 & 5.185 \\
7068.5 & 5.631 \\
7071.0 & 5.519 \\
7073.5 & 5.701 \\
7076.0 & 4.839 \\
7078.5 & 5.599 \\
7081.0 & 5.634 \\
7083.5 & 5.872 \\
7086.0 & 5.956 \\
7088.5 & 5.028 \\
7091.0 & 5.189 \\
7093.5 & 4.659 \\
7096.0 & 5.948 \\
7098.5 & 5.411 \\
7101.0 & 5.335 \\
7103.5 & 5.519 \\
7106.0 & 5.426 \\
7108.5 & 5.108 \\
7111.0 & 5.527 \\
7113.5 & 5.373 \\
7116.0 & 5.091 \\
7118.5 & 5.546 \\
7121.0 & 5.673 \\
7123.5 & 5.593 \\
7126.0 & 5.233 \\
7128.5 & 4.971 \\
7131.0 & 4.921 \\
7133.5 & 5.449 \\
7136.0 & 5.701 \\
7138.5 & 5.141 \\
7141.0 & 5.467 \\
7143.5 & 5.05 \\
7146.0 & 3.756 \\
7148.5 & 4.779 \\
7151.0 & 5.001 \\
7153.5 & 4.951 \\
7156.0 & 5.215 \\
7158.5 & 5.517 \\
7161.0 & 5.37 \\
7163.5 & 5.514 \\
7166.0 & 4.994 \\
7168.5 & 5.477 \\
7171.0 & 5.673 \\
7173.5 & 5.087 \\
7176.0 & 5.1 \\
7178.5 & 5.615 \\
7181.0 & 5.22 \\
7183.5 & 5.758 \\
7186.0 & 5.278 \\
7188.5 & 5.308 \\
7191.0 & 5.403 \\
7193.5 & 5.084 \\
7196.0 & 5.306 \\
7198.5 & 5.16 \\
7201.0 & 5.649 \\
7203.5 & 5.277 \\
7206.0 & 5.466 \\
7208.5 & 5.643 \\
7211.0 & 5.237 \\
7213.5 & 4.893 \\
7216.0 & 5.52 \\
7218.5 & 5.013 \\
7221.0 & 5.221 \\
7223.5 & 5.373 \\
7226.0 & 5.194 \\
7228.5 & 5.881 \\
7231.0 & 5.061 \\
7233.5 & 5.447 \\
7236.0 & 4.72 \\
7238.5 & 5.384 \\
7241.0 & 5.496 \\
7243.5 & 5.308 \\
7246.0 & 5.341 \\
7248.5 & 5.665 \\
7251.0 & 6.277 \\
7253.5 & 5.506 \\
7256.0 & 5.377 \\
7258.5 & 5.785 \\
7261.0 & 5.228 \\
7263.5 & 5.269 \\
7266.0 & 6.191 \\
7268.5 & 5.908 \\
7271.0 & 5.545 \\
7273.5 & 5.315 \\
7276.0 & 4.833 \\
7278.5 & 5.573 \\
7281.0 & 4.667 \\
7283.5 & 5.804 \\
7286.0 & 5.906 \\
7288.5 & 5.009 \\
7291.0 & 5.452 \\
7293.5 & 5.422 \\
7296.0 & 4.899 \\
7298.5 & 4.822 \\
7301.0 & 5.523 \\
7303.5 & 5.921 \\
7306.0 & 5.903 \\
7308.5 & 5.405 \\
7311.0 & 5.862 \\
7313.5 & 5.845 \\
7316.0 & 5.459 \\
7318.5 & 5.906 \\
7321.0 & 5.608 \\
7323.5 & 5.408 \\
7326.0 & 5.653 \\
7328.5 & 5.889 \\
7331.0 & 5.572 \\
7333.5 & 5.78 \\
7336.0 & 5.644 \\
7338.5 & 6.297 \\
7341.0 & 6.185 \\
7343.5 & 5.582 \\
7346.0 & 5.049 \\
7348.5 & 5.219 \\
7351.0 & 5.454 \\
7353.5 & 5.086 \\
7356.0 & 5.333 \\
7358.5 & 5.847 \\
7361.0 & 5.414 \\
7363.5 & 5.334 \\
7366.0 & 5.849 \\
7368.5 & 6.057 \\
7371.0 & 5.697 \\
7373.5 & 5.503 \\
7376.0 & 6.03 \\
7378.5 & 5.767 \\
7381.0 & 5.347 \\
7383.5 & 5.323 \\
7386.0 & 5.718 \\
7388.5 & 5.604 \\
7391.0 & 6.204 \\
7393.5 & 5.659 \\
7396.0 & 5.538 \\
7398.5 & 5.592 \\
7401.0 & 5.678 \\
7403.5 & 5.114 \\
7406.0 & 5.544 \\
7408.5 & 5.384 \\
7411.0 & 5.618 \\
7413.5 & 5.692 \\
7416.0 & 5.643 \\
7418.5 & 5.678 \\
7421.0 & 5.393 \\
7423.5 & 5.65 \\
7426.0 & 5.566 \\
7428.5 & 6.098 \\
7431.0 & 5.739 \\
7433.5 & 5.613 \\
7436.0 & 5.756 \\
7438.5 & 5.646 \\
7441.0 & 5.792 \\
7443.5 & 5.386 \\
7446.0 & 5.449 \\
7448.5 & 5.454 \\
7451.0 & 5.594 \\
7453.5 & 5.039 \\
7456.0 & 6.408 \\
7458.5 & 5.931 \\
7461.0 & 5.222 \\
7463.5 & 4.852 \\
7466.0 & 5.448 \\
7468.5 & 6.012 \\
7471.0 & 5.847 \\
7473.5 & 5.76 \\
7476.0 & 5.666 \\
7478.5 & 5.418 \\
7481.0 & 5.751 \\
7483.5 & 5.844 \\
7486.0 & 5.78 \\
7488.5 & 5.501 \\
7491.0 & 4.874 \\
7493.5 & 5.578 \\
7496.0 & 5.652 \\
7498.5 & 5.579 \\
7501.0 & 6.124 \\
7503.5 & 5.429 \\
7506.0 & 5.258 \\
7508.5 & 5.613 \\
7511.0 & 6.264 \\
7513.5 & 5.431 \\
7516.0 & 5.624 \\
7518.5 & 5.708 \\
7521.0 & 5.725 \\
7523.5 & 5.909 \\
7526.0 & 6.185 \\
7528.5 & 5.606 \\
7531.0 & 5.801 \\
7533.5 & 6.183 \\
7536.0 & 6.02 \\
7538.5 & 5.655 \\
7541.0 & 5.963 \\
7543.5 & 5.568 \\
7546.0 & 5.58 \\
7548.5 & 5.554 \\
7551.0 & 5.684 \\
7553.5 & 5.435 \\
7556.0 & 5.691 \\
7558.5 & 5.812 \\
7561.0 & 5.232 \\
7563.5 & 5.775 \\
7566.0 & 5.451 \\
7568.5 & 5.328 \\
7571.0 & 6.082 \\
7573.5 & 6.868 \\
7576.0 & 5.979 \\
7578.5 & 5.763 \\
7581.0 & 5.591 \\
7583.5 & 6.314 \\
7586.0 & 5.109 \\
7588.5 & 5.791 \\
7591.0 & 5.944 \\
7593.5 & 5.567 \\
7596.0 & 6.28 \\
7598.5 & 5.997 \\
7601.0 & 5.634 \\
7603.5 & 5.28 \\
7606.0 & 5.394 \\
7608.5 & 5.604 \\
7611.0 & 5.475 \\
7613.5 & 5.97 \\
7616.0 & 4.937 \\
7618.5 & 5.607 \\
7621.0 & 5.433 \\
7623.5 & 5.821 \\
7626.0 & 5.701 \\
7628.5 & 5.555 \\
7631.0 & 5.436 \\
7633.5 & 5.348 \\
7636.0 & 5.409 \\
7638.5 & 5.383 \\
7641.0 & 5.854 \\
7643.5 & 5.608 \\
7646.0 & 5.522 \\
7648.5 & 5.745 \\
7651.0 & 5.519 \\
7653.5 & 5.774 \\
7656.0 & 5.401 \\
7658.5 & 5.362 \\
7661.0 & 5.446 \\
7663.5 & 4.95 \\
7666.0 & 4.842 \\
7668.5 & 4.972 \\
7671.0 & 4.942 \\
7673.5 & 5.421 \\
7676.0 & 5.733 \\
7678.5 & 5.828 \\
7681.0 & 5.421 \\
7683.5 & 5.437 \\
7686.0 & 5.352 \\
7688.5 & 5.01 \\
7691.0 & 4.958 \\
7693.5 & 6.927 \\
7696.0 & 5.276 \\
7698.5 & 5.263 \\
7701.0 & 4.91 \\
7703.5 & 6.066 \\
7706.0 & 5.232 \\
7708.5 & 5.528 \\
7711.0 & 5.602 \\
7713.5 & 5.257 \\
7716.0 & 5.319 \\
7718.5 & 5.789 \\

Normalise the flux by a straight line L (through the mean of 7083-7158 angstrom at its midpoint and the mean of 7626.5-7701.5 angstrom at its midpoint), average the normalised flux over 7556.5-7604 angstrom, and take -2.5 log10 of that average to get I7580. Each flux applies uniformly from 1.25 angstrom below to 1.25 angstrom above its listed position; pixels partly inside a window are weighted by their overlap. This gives -0.07 mag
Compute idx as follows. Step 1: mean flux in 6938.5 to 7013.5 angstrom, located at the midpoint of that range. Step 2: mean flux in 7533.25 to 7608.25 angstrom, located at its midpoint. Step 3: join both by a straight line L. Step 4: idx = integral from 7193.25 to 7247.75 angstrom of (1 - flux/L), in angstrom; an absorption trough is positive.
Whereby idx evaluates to 4.2 angstrom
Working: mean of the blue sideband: 5.77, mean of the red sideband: 5.74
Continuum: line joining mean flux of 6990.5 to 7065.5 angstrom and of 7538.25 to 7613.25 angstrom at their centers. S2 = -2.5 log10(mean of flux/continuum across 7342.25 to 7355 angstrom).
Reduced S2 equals 0.09 mag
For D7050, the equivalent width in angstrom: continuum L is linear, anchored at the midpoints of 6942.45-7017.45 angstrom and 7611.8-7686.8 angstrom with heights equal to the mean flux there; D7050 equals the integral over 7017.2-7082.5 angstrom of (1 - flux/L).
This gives 1.2 angstrom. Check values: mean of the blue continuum 5.76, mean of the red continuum 5.46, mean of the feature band 5.62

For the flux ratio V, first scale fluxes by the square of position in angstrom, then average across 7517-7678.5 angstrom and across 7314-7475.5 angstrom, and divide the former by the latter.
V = 1.06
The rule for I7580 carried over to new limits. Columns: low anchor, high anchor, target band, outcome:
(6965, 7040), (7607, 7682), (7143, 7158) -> 0.185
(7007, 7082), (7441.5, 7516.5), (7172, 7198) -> 0.062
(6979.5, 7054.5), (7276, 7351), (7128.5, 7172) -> 0.100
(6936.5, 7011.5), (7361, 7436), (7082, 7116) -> 0.066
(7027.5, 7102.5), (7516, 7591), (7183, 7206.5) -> 0.048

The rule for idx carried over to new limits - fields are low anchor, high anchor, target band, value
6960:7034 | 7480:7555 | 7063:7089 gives 1.11 angstrom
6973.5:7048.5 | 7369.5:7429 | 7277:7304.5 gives 1.51 angstrom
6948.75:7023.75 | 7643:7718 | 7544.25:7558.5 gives -0.32 angstrom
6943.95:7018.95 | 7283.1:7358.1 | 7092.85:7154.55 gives 4.76 angstrom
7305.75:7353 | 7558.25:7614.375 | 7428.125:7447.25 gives 0.09 angstrom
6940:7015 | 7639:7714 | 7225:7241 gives 0.96 angstrom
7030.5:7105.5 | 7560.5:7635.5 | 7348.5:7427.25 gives 0.50 angstrom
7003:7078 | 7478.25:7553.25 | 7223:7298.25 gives 3.34 angstrom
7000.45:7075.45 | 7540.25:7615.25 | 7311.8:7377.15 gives 0.66 angstrom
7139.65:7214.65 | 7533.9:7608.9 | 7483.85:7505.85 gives 0.32 angstrom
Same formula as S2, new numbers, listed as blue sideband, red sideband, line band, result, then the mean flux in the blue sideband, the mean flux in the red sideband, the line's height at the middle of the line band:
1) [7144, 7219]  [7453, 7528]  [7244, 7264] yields -0.04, 5.24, 5.65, 5.34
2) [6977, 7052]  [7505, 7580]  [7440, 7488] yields 0.03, 5.76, 5.76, 5.76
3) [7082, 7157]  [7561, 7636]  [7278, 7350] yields -0.03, 5.26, 5.68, 5.43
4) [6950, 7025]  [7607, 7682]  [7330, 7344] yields -0.05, 5.75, 5.47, 5.6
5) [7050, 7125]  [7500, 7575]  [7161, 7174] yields 0.03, 5.44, 5.75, 5.49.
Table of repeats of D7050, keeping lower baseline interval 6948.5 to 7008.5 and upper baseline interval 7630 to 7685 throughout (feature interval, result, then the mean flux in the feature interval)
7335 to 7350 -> -0.3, 5.66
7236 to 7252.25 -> 0.3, 5.51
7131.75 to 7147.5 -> 1.6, 5.08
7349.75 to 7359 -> 0.3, 5.4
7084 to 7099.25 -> 0.8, 5.39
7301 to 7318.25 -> -0.5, 5.73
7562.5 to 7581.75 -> -1.4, 5.86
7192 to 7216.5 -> 1.4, 5.32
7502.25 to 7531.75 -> -1.2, 5.71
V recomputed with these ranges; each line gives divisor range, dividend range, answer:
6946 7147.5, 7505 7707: 1.17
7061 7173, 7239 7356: 1.09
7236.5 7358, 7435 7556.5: 1.08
